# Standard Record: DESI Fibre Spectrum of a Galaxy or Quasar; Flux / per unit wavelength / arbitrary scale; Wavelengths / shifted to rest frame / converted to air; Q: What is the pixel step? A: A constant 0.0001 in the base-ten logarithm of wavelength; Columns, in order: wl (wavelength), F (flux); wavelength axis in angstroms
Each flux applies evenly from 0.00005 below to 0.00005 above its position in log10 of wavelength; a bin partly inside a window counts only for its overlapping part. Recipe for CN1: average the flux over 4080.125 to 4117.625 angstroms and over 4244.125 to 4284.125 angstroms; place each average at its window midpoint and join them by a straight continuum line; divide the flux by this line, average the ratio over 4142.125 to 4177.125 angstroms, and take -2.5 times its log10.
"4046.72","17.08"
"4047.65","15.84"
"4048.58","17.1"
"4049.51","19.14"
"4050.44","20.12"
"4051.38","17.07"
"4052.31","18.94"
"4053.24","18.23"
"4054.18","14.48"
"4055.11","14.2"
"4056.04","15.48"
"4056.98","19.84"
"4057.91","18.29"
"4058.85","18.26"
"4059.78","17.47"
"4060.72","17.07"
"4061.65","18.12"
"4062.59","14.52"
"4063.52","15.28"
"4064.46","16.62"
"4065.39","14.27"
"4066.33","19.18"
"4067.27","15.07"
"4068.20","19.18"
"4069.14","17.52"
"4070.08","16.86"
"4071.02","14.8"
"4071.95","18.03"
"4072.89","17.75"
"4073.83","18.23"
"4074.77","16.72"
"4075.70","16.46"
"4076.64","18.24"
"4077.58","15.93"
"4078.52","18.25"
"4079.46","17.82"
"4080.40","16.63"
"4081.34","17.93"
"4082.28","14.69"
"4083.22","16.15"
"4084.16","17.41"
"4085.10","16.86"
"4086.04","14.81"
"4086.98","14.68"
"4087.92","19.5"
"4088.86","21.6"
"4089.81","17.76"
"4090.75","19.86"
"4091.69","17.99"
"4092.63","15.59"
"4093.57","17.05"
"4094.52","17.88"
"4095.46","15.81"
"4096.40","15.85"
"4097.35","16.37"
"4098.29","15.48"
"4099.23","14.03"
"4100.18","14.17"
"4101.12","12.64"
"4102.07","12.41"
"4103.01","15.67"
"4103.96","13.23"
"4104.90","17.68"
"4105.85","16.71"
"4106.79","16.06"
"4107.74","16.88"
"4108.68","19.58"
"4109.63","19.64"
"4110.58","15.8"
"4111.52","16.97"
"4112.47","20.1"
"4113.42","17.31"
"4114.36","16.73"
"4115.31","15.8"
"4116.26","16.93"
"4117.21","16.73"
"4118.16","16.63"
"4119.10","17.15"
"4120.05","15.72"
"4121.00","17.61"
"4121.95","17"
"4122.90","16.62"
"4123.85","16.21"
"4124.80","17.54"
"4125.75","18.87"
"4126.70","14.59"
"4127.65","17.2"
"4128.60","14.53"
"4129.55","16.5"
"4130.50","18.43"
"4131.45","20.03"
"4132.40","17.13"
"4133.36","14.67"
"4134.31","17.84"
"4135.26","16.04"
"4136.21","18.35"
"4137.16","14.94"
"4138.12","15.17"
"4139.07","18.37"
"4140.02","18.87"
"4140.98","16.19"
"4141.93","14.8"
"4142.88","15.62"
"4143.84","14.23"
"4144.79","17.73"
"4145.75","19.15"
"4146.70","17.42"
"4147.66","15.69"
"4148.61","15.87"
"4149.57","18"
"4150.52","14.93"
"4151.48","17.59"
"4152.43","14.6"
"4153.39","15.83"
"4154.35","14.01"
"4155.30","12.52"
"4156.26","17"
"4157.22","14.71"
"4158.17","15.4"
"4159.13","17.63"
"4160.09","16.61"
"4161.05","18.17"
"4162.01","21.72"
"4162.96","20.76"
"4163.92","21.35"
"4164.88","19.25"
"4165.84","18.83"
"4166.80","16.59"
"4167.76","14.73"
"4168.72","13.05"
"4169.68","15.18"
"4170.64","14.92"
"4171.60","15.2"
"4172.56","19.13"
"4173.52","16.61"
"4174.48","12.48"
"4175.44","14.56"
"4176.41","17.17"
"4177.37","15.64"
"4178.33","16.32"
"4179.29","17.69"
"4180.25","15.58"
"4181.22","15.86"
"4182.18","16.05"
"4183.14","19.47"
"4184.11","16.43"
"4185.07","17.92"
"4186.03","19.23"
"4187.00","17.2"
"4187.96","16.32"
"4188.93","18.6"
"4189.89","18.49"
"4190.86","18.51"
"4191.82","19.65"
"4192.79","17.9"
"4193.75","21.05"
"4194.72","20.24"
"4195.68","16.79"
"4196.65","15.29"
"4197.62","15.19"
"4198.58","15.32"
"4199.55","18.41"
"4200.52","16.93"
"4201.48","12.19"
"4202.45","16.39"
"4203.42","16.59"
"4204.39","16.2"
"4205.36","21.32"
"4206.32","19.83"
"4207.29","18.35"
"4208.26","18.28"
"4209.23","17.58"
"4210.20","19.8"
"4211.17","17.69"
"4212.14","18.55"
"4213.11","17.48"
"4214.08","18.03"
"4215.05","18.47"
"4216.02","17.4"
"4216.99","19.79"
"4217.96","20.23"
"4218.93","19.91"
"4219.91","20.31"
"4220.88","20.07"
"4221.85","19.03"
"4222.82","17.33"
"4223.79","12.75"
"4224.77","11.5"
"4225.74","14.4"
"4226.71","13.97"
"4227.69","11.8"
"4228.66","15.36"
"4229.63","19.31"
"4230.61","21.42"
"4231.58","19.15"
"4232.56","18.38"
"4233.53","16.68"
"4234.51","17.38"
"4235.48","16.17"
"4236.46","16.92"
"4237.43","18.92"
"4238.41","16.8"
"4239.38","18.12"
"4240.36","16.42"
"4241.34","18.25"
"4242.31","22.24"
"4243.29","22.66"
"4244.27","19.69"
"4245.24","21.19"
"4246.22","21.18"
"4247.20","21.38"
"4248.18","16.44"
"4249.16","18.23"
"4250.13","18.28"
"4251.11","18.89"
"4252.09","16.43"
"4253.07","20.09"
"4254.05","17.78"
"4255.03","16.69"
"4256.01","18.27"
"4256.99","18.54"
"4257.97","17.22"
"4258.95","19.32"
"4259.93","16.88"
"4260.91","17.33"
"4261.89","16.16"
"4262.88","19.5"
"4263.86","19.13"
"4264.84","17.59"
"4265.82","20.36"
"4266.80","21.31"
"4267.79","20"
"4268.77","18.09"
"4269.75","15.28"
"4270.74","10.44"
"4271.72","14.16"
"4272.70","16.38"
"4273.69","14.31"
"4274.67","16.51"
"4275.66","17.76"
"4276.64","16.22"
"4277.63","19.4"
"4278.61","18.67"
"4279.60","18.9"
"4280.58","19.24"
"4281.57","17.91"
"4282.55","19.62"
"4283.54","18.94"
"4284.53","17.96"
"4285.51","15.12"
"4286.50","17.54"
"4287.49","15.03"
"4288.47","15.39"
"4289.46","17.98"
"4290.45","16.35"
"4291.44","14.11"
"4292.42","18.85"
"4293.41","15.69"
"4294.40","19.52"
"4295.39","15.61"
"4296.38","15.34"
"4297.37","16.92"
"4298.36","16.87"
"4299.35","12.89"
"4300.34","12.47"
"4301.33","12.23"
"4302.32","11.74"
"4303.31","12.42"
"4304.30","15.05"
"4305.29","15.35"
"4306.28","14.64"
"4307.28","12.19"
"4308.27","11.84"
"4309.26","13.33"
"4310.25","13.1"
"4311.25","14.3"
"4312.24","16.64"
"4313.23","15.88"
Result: 0.042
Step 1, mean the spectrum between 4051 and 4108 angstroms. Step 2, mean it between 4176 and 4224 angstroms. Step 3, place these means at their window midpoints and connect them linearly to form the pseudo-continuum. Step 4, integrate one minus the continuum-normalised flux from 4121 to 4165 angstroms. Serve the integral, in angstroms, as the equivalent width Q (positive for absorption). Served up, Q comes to 1.03 angstroms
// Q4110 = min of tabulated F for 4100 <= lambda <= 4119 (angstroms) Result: 12.41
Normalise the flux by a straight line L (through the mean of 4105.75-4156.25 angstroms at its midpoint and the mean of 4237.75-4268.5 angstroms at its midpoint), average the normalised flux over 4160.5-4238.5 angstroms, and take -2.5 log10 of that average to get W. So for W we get 0.03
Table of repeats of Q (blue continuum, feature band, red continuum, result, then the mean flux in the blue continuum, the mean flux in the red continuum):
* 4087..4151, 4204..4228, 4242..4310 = -1.05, 16.7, 17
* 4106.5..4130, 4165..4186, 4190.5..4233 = 1.30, 17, 17.6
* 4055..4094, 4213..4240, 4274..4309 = -1.70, 17.1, 16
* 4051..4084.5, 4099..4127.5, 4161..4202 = 0.97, 17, 17.2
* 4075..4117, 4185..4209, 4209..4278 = -0.28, 16.7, 17.8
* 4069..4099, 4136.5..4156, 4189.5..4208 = 1.40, 17.1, 17.6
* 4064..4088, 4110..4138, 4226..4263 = 0.55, 16.9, 18.1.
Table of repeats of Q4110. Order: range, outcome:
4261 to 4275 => 10.44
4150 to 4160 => 12.52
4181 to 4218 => 12.19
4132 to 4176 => 12.48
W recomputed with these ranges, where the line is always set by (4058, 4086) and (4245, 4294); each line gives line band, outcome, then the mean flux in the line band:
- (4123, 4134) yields 0.02 mag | 16.9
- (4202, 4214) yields -0.04 mag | 18.2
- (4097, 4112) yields 0.08 mag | 15.8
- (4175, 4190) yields 0.02 mag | 17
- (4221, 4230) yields 0.15 mag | 15.2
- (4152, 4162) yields 0.09 mag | 15.9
